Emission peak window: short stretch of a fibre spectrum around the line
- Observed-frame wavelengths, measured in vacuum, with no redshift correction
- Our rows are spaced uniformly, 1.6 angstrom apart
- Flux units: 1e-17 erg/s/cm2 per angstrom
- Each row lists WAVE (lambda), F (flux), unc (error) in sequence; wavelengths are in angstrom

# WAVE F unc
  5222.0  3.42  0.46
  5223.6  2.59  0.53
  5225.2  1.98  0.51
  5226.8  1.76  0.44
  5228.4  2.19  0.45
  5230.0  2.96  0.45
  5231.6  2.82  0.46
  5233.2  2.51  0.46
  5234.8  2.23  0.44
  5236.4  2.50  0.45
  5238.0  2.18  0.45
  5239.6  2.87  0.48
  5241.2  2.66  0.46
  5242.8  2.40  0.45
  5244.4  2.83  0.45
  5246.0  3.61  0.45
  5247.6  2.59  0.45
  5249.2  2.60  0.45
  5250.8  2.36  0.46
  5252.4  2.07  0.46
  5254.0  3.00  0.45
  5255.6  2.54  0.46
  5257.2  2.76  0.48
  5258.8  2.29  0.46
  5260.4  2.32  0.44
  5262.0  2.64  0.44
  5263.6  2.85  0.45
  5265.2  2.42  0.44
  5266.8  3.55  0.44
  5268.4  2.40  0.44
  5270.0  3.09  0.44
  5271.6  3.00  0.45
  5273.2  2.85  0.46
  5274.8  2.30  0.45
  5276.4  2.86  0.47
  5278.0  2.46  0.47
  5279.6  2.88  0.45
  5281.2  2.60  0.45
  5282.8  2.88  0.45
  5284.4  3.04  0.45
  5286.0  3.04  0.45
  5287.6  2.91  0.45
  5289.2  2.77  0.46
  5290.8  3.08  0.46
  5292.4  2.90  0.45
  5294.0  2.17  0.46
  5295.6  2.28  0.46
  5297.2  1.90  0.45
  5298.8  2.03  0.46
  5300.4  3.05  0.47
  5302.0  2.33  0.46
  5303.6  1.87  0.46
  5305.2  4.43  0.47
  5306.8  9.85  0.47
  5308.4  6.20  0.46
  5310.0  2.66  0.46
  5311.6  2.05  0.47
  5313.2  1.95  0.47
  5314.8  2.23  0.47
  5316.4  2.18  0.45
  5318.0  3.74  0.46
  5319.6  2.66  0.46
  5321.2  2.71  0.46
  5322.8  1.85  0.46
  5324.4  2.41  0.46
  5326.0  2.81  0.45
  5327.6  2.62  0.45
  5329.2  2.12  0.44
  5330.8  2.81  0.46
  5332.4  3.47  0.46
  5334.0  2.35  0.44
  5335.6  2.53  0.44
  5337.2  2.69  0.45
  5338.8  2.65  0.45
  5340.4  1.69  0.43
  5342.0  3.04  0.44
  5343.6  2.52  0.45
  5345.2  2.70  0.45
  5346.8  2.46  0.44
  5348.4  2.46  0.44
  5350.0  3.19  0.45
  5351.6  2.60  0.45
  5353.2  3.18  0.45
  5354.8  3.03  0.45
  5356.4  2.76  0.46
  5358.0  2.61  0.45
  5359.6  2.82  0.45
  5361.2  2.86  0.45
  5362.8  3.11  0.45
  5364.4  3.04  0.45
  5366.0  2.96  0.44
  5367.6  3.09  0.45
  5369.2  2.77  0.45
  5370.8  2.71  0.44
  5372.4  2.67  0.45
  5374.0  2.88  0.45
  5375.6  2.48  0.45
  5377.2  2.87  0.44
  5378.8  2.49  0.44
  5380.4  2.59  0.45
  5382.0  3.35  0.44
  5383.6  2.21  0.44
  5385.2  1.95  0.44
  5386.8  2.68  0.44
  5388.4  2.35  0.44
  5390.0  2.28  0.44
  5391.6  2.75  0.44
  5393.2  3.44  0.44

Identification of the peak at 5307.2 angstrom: H-gamma 4340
